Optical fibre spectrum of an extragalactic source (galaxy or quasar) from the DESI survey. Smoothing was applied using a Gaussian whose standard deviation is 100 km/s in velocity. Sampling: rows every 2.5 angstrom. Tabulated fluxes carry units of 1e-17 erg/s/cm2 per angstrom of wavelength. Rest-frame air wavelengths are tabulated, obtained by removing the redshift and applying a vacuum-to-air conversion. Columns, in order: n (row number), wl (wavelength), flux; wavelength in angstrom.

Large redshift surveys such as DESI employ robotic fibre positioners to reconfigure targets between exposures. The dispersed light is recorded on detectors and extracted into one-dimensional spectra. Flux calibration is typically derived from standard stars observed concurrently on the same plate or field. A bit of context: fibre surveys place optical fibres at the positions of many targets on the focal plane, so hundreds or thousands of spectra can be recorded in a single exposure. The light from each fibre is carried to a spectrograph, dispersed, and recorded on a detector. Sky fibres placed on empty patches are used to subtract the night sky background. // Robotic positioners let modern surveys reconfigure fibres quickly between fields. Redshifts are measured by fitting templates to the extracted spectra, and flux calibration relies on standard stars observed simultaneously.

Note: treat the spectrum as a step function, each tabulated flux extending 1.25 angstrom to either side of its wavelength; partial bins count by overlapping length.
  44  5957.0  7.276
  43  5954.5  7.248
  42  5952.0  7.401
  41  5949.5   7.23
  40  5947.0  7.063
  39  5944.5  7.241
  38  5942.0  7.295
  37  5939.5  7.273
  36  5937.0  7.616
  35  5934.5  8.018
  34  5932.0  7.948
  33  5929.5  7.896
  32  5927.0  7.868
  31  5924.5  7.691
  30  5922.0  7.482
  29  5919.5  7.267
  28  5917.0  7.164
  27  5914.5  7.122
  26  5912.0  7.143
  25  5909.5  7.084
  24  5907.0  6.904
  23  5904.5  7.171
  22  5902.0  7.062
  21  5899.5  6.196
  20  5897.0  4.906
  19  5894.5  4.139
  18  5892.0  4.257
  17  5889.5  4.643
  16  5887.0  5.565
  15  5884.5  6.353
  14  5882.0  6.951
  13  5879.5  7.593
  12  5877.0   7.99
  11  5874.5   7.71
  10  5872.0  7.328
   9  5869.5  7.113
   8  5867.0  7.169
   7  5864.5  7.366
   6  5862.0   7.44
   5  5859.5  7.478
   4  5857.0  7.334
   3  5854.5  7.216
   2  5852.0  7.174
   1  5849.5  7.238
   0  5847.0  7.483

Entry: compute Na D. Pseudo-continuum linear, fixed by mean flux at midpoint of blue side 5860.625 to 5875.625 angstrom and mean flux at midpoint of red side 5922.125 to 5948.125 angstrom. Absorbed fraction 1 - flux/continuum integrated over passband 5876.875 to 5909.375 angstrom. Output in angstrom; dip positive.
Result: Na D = 5.8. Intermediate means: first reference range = 7.35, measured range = 6.1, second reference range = 7.59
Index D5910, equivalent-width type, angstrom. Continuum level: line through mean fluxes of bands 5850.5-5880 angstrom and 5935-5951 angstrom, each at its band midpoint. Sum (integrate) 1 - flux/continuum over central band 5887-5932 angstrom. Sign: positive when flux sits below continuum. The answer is 4.64 angstrom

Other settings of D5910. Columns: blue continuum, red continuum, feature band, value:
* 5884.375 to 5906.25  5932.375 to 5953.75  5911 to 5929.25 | -2.5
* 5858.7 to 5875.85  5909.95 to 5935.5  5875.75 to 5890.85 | 1.9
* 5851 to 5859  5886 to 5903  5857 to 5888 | -4.1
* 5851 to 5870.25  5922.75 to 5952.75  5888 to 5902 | 4.5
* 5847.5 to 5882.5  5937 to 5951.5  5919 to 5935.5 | -1.1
